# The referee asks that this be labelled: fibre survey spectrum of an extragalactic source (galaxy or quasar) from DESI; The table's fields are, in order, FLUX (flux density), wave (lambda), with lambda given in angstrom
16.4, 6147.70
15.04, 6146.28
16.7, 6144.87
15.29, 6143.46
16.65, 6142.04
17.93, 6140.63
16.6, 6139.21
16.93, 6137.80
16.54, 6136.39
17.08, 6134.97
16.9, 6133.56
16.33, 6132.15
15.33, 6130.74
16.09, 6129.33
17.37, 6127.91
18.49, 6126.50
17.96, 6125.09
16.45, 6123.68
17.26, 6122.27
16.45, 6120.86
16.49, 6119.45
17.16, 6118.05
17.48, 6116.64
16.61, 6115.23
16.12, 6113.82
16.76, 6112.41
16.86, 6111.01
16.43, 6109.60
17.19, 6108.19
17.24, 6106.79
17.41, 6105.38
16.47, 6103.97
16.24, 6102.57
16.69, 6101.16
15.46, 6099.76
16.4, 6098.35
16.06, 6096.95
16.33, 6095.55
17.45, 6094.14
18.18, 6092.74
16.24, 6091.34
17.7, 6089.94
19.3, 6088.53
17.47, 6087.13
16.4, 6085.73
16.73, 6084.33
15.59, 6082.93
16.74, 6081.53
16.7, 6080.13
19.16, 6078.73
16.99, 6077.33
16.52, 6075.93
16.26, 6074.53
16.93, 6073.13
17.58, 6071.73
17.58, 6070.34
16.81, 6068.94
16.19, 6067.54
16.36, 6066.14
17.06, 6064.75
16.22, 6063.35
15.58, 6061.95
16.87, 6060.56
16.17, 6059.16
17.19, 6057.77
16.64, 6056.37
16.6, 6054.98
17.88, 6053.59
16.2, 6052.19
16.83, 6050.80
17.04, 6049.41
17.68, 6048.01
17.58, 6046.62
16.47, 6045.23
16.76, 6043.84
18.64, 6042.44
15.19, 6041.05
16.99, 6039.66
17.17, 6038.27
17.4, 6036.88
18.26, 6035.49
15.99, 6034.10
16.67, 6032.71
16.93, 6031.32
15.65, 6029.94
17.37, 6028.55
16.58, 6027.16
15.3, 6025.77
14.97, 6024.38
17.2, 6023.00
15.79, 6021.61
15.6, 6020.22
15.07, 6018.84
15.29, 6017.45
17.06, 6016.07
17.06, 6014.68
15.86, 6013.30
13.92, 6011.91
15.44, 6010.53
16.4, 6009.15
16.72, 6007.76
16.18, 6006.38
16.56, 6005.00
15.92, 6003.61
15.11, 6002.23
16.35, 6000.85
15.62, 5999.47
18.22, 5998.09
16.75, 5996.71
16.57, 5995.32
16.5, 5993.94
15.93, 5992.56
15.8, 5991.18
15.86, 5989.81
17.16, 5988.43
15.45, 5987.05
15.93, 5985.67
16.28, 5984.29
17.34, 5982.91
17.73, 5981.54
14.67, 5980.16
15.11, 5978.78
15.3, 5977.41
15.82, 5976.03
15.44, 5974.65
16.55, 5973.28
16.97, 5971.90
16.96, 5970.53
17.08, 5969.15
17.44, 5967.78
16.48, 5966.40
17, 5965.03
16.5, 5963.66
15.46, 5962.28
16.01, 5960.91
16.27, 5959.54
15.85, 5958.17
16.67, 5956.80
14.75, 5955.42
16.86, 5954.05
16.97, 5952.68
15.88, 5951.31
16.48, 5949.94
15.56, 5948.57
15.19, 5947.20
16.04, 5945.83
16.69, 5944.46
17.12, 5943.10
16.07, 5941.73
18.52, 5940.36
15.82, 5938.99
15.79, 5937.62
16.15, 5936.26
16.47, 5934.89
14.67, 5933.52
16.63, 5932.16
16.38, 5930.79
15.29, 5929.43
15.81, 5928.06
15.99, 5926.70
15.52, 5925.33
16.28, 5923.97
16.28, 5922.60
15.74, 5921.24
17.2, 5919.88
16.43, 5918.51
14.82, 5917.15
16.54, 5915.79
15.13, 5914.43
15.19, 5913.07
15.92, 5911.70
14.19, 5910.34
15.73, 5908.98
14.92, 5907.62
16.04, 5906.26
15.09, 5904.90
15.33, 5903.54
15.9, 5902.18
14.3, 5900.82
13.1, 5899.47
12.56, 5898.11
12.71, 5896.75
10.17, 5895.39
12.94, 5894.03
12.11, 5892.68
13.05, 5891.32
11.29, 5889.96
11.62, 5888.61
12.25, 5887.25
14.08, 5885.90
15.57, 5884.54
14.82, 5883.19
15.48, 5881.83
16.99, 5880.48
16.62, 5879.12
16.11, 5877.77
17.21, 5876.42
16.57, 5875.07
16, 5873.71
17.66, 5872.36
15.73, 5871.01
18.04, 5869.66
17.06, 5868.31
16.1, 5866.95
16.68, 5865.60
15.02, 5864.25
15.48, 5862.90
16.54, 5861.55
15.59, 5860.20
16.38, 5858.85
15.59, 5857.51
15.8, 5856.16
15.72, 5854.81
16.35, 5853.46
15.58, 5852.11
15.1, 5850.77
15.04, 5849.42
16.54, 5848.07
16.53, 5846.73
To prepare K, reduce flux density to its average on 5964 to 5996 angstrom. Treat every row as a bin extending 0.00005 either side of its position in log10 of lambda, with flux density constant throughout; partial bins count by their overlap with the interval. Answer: 16.3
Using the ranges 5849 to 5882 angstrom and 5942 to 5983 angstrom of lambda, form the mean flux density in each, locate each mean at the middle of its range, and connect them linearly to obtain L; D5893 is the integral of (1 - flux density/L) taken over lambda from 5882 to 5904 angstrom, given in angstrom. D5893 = 4.0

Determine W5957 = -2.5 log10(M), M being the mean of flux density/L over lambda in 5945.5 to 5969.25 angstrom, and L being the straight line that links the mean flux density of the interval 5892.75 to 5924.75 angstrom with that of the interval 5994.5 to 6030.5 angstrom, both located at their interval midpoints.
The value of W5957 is -0.05 mag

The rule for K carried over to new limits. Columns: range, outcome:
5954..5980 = 16.2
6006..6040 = 16.3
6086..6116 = 16.9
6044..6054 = 17.1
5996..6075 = 16.5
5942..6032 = 16.2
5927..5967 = 16.2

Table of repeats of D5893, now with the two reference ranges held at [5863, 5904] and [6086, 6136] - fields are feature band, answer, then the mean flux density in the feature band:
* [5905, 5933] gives -1.3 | 15.8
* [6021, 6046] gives -0.7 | 16.6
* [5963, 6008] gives -1.8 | 16.3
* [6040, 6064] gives -0.7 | 16.8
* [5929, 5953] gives -1.4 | 16.2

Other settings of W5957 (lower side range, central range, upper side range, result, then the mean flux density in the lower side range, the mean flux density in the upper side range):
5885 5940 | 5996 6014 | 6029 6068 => 0.01 mag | 14.8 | 16.8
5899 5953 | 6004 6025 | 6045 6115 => 0.03 mag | 15.8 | 16.9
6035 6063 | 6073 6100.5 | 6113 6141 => 0.00 mag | 16.9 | 16.9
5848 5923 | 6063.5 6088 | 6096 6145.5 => -0.03 mag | 15.2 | 16.7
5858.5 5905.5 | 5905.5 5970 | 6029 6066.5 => -0.04 mag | 14.9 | 16.8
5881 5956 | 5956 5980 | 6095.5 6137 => -0.05 mag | 15.2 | 16.7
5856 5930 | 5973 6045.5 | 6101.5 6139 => -0.02 mag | 15.2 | 16.8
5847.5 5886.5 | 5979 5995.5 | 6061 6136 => 0.02 mag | 16.1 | 16.8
